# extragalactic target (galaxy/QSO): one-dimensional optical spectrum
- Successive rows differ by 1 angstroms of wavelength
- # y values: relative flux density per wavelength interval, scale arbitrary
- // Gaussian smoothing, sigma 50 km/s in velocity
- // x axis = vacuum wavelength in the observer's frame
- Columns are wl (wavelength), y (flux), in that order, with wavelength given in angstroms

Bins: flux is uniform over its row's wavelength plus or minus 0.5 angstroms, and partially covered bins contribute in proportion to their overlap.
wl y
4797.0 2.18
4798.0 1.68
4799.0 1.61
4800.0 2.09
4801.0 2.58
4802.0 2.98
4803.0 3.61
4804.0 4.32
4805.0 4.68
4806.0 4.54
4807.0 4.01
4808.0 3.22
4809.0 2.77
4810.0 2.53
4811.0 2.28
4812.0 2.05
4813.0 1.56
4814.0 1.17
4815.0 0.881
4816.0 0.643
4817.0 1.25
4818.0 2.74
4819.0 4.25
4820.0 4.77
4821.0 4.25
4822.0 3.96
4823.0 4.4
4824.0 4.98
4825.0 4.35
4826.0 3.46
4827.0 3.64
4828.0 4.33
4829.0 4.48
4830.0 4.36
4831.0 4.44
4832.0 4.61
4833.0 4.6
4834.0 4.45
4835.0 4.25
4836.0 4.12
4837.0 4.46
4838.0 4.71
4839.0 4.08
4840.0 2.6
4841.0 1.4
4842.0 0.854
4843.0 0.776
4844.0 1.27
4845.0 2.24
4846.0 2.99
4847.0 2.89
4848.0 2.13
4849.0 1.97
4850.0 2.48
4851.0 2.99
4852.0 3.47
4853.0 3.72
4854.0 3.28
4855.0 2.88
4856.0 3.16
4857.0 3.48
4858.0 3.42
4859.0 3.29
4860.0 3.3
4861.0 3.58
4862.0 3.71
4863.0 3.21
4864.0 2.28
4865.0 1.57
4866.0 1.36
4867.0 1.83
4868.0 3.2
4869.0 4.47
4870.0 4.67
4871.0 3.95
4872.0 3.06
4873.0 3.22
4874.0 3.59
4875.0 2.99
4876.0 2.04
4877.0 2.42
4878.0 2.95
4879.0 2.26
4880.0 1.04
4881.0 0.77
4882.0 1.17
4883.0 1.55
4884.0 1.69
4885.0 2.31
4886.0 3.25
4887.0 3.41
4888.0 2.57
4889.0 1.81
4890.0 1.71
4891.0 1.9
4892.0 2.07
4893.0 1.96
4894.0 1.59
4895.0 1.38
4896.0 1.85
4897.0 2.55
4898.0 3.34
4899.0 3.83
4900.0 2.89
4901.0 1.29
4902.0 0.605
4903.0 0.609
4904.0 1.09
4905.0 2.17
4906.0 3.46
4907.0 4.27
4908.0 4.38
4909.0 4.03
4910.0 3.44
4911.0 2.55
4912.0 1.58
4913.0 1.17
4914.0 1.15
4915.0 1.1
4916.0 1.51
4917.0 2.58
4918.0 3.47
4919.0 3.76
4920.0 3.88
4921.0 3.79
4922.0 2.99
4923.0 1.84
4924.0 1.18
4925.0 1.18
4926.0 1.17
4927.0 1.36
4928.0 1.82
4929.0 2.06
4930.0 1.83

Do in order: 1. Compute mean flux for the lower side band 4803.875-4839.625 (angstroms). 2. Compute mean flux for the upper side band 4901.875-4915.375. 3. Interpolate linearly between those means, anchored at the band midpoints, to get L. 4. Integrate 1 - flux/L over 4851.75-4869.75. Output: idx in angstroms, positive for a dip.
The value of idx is -0.4 angstroms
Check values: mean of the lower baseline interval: 3.59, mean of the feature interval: 3.08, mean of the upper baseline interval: 2.31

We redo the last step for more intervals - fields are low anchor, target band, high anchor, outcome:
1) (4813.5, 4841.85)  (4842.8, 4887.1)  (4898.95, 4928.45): 4.9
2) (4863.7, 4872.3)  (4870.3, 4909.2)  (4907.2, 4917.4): 4.2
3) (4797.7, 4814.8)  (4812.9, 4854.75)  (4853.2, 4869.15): -4.8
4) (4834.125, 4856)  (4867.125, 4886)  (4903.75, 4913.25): 1.7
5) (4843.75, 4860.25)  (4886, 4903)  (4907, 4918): 3.0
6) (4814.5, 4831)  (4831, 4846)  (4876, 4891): 0.0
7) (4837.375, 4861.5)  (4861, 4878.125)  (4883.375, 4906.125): -3.4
